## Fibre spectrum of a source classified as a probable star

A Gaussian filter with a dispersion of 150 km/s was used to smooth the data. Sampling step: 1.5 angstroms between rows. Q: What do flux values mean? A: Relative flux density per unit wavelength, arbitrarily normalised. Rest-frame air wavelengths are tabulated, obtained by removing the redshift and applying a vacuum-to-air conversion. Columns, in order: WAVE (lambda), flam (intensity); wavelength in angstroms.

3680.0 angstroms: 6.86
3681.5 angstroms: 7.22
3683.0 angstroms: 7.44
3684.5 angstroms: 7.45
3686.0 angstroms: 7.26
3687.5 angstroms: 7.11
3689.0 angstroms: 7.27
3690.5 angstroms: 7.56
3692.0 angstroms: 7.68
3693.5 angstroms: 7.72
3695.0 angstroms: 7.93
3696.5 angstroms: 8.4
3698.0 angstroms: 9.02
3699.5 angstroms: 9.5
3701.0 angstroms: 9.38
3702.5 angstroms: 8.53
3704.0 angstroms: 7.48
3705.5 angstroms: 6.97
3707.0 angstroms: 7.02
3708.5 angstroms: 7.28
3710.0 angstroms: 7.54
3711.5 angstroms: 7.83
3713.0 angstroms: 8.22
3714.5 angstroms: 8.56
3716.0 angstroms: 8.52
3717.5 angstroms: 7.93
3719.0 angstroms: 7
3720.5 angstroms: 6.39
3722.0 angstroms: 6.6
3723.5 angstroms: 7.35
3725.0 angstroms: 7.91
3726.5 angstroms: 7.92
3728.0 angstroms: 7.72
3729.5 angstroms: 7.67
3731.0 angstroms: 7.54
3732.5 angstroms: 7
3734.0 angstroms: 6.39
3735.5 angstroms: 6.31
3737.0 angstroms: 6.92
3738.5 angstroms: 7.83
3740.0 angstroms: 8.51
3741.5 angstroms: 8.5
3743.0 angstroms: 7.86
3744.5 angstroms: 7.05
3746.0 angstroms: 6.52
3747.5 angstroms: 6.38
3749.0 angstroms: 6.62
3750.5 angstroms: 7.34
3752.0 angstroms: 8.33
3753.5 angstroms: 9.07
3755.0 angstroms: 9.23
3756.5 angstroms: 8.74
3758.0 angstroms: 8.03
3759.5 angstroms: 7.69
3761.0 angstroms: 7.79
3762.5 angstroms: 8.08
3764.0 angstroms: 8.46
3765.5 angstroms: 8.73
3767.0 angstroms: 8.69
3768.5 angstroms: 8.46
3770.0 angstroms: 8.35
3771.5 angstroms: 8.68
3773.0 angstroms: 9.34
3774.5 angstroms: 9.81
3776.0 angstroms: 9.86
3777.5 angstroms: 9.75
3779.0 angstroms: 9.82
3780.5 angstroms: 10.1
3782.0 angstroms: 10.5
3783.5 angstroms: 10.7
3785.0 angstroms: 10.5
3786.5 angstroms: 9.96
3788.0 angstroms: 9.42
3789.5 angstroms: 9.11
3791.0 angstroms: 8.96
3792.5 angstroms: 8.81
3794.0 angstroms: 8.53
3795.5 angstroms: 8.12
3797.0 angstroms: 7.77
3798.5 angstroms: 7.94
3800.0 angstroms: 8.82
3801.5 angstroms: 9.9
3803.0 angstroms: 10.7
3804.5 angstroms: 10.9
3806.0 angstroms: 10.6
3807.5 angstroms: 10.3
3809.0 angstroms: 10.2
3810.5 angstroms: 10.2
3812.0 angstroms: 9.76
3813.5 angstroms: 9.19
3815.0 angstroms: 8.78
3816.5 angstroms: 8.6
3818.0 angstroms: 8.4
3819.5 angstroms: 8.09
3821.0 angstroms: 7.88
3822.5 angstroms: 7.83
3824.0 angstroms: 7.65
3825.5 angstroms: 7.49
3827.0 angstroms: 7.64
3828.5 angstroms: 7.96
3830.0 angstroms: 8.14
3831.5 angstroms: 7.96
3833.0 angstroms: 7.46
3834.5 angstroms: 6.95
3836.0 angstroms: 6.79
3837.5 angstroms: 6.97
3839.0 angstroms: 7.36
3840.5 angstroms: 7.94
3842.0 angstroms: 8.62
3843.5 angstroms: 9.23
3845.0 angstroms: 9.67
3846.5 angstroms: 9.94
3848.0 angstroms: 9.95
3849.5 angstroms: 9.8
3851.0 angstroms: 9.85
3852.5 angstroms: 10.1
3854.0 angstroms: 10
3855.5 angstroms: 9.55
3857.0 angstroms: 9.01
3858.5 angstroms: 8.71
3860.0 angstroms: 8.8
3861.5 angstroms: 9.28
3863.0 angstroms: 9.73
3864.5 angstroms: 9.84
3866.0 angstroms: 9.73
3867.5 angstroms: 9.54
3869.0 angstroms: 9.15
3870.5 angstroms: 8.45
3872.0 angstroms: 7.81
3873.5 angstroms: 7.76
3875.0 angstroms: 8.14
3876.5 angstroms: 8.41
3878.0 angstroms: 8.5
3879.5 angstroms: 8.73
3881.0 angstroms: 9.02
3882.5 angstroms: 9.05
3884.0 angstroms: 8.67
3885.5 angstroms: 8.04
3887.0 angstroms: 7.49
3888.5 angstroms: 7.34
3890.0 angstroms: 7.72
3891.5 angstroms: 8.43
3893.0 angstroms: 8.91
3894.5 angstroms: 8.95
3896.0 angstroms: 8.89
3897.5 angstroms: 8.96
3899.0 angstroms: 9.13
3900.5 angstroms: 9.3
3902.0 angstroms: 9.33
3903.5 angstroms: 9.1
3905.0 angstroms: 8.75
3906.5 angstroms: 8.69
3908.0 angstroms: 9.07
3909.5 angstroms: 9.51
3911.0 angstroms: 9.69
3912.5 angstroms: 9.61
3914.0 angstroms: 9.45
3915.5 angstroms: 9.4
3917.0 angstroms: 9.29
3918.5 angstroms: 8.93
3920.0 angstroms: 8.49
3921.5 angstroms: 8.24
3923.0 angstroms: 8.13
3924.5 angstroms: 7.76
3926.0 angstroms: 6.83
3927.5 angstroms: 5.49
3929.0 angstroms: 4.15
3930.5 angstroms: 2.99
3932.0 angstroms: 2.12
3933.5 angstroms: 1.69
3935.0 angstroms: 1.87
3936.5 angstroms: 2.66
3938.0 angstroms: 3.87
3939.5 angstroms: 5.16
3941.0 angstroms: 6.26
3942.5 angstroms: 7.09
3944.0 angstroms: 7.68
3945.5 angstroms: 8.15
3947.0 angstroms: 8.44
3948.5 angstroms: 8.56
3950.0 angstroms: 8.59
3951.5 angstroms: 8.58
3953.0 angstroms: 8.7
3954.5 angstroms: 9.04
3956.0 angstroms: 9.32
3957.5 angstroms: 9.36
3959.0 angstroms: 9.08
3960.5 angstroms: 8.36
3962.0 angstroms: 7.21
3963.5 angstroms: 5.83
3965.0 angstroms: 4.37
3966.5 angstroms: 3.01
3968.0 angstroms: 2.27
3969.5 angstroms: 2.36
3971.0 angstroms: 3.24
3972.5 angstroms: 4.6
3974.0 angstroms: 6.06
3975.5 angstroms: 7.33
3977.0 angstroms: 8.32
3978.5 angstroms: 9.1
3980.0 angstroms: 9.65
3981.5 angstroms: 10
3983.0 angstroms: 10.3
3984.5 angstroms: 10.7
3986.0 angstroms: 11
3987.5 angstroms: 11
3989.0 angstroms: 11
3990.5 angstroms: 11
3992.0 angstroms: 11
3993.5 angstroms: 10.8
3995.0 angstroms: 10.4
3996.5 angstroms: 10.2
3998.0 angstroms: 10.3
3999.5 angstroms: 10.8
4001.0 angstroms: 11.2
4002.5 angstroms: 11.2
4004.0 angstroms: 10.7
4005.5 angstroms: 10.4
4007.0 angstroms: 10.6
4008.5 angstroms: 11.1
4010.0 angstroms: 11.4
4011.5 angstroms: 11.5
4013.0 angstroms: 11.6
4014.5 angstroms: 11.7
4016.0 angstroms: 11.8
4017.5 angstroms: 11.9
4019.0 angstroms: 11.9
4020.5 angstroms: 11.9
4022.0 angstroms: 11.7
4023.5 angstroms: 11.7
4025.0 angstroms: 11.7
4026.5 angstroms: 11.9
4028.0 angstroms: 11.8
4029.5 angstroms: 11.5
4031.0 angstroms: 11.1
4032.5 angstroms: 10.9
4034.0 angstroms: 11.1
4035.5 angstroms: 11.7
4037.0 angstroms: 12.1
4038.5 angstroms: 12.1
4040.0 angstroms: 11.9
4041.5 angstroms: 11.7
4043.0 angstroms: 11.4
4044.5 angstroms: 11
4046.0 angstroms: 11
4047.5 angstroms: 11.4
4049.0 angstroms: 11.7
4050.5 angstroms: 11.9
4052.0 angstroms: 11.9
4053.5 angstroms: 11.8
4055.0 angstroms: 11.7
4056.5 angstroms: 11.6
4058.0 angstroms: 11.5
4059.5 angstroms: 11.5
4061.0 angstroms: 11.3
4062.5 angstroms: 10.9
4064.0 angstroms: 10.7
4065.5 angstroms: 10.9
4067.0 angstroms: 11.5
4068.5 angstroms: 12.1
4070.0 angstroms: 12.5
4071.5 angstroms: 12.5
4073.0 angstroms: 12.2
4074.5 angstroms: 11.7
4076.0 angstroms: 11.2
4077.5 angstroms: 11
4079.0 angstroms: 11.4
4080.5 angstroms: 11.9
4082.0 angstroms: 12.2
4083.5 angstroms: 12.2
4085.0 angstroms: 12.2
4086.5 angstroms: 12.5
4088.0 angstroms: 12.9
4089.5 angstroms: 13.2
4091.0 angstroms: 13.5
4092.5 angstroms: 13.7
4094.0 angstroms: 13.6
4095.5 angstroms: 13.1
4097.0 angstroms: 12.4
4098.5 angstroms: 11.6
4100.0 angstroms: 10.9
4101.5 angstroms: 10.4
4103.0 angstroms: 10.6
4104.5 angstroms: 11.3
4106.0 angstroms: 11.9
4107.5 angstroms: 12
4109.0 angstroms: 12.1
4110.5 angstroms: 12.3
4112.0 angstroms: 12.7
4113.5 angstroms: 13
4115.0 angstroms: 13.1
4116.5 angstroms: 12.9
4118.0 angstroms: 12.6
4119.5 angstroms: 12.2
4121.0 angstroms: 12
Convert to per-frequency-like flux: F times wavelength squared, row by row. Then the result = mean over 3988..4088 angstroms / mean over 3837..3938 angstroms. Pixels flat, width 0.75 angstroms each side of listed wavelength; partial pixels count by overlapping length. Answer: 1.51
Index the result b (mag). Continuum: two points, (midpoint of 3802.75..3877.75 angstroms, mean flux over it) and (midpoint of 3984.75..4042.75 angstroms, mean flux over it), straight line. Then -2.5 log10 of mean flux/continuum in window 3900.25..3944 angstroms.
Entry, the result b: 0.38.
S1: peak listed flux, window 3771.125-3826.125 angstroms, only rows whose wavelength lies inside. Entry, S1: 10.9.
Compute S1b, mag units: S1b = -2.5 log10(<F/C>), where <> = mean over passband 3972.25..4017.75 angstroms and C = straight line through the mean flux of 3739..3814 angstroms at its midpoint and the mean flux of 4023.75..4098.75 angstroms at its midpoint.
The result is 0.09 mag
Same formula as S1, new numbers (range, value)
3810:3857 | 10.2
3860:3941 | 9.84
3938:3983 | 10.3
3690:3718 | 9.5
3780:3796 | 10.7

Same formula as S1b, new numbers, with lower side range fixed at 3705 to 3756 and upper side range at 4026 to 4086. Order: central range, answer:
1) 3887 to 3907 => 0.112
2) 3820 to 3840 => 0.163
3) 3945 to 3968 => 0.337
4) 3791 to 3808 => -0.107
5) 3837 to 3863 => -0.013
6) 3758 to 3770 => -0.041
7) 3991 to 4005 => 0.016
